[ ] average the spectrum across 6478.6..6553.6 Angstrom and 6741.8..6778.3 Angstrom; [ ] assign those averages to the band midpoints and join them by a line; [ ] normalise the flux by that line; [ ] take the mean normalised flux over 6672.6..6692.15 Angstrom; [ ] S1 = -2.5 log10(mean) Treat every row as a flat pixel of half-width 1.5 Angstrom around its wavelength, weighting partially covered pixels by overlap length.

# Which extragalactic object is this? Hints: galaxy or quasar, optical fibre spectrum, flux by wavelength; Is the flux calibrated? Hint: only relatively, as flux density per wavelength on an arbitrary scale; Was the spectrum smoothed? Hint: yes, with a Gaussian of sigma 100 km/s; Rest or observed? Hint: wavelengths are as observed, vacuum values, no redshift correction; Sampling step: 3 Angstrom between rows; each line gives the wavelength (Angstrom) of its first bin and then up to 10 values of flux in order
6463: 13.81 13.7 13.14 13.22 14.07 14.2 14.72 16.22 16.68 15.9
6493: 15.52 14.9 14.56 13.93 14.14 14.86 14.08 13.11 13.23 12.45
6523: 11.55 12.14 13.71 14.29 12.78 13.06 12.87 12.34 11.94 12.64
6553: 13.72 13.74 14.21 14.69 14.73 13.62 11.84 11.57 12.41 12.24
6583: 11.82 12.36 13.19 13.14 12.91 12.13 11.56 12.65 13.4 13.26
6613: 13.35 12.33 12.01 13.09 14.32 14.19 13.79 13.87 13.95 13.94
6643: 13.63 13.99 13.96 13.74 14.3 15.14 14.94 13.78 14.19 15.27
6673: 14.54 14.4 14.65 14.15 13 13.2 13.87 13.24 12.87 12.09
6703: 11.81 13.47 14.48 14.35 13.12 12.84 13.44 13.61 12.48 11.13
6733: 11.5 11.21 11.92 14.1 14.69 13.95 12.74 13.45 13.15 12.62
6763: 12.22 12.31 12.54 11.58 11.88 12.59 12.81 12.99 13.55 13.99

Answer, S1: -0.06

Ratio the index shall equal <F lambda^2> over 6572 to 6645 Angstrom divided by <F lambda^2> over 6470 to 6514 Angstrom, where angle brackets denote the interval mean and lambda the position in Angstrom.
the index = 0.91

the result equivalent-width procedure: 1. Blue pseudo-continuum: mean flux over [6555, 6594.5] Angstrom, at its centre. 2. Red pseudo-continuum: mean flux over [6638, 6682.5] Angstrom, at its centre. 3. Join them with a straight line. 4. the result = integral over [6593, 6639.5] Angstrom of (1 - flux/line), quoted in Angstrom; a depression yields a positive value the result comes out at 1.8 Angstrom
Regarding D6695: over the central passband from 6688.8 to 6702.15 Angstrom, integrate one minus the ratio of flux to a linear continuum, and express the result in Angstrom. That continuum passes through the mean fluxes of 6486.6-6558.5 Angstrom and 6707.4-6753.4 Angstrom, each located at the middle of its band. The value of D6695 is 0.2 Angstrom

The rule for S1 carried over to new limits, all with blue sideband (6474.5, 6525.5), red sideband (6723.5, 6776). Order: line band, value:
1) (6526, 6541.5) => 0.066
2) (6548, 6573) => 0.026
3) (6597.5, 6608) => 0.100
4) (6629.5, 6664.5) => -0.062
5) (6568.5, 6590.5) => 0.126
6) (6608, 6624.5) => 0.050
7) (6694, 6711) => -0.007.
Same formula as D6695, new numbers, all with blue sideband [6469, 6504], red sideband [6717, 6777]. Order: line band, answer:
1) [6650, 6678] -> -2.4 Angstrom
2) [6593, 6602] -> 1.0 Angstrom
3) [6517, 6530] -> 1.8 Angstrom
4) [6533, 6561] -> 2.4 Angstrom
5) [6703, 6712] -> -0.5 Angstrom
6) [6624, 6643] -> -0.5 Angstrom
